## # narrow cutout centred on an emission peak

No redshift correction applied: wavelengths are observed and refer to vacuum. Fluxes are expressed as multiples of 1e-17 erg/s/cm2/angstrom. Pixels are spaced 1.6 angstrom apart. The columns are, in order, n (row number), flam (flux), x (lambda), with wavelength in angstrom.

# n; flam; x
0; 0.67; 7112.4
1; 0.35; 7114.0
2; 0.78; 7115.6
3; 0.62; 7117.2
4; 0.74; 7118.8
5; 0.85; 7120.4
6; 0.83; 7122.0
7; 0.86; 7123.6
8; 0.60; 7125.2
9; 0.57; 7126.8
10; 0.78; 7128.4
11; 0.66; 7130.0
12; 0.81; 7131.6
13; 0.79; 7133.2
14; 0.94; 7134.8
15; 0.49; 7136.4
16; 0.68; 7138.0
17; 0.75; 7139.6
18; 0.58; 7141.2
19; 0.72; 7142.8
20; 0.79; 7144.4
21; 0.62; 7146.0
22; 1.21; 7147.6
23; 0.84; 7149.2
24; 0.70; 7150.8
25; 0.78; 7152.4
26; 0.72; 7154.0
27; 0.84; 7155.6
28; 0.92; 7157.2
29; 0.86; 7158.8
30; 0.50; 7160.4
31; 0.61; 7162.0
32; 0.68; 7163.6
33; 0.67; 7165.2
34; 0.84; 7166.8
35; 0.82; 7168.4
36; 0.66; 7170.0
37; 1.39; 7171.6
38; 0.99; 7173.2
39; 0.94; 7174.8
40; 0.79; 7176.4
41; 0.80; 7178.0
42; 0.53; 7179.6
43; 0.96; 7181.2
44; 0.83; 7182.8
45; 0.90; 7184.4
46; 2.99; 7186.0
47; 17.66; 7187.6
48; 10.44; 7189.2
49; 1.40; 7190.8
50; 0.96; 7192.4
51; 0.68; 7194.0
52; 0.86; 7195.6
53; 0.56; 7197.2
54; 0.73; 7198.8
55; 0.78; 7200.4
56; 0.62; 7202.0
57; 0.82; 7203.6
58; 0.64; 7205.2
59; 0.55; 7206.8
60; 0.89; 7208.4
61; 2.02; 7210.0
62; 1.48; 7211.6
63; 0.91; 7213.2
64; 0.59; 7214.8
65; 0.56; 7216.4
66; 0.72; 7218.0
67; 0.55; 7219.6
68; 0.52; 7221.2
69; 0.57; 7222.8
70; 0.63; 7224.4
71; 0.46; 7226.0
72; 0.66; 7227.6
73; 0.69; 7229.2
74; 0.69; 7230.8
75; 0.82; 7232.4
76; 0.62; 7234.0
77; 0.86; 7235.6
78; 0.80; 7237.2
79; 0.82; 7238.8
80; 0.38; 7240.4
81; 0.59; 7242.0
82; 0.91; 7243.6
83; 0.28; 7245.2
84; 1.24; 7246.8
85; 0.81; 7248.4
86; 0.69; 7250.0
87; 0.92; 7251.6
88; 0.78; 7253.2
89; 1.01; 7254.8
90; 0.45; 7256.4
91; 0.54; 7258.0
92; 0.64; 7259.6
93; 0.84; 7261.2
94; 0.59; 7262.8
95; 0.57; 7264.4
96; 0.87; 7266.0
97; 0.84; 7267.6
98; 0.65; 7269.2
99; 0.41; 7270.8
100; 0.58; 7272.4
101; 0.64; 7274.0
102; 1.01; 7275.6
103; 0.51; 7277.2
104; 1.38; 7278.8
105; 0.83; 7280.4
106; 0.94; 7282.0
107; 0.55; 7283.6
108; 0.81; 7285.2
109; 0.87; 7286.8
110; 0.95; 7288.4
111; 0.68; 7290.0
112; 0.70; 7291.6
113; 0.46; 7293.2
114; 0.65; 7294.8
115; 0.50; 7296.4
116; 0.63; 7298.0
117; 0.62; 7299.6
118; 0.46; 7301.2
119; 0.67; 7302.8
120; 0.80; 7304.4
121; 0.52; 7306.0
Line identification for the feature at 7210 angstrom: [N II] 6583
